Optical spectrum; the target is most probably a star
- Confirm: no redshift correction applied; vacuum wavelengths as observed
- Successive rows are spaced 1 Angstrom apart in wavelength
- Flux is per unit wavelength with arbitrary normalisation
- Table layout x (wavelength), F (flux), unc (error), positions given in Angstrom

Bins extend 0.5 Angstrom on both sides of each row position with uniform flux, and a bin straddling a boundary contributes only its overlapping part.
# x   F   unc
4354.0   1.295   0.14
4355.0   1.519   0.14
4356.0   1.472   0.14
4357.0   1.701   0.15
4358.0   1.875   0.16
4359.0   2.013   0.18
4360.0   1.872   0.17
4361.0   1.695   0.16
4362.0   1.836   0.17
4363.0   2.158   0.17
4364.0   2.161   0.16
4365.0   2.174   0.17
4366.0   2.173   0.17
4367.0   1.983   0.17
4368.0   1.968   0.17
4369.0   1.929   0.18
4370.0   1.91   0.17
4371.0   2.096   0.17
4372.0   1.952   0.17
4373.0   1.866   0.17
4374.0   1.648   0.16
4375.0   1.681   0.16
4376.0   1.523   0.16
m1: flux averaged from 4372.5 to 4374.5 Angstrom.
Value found 1.76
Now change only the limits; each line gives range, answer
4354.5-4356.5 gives 1.5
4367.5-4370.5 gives 1.94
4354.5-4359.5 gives 1.72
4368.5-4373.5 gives 1.95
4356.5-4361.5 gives 1.83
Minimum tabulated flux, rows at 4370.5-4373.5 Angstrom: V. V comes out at 1.866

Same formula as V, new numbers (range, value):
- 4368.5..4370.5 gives 1.91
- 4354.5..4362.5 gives 1.472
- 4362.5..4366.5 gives 2.158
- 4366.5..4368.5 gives 1.968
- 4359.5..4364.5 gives 1.695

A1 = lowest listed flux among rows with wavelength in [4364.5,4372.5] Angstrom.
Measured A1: 1.91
